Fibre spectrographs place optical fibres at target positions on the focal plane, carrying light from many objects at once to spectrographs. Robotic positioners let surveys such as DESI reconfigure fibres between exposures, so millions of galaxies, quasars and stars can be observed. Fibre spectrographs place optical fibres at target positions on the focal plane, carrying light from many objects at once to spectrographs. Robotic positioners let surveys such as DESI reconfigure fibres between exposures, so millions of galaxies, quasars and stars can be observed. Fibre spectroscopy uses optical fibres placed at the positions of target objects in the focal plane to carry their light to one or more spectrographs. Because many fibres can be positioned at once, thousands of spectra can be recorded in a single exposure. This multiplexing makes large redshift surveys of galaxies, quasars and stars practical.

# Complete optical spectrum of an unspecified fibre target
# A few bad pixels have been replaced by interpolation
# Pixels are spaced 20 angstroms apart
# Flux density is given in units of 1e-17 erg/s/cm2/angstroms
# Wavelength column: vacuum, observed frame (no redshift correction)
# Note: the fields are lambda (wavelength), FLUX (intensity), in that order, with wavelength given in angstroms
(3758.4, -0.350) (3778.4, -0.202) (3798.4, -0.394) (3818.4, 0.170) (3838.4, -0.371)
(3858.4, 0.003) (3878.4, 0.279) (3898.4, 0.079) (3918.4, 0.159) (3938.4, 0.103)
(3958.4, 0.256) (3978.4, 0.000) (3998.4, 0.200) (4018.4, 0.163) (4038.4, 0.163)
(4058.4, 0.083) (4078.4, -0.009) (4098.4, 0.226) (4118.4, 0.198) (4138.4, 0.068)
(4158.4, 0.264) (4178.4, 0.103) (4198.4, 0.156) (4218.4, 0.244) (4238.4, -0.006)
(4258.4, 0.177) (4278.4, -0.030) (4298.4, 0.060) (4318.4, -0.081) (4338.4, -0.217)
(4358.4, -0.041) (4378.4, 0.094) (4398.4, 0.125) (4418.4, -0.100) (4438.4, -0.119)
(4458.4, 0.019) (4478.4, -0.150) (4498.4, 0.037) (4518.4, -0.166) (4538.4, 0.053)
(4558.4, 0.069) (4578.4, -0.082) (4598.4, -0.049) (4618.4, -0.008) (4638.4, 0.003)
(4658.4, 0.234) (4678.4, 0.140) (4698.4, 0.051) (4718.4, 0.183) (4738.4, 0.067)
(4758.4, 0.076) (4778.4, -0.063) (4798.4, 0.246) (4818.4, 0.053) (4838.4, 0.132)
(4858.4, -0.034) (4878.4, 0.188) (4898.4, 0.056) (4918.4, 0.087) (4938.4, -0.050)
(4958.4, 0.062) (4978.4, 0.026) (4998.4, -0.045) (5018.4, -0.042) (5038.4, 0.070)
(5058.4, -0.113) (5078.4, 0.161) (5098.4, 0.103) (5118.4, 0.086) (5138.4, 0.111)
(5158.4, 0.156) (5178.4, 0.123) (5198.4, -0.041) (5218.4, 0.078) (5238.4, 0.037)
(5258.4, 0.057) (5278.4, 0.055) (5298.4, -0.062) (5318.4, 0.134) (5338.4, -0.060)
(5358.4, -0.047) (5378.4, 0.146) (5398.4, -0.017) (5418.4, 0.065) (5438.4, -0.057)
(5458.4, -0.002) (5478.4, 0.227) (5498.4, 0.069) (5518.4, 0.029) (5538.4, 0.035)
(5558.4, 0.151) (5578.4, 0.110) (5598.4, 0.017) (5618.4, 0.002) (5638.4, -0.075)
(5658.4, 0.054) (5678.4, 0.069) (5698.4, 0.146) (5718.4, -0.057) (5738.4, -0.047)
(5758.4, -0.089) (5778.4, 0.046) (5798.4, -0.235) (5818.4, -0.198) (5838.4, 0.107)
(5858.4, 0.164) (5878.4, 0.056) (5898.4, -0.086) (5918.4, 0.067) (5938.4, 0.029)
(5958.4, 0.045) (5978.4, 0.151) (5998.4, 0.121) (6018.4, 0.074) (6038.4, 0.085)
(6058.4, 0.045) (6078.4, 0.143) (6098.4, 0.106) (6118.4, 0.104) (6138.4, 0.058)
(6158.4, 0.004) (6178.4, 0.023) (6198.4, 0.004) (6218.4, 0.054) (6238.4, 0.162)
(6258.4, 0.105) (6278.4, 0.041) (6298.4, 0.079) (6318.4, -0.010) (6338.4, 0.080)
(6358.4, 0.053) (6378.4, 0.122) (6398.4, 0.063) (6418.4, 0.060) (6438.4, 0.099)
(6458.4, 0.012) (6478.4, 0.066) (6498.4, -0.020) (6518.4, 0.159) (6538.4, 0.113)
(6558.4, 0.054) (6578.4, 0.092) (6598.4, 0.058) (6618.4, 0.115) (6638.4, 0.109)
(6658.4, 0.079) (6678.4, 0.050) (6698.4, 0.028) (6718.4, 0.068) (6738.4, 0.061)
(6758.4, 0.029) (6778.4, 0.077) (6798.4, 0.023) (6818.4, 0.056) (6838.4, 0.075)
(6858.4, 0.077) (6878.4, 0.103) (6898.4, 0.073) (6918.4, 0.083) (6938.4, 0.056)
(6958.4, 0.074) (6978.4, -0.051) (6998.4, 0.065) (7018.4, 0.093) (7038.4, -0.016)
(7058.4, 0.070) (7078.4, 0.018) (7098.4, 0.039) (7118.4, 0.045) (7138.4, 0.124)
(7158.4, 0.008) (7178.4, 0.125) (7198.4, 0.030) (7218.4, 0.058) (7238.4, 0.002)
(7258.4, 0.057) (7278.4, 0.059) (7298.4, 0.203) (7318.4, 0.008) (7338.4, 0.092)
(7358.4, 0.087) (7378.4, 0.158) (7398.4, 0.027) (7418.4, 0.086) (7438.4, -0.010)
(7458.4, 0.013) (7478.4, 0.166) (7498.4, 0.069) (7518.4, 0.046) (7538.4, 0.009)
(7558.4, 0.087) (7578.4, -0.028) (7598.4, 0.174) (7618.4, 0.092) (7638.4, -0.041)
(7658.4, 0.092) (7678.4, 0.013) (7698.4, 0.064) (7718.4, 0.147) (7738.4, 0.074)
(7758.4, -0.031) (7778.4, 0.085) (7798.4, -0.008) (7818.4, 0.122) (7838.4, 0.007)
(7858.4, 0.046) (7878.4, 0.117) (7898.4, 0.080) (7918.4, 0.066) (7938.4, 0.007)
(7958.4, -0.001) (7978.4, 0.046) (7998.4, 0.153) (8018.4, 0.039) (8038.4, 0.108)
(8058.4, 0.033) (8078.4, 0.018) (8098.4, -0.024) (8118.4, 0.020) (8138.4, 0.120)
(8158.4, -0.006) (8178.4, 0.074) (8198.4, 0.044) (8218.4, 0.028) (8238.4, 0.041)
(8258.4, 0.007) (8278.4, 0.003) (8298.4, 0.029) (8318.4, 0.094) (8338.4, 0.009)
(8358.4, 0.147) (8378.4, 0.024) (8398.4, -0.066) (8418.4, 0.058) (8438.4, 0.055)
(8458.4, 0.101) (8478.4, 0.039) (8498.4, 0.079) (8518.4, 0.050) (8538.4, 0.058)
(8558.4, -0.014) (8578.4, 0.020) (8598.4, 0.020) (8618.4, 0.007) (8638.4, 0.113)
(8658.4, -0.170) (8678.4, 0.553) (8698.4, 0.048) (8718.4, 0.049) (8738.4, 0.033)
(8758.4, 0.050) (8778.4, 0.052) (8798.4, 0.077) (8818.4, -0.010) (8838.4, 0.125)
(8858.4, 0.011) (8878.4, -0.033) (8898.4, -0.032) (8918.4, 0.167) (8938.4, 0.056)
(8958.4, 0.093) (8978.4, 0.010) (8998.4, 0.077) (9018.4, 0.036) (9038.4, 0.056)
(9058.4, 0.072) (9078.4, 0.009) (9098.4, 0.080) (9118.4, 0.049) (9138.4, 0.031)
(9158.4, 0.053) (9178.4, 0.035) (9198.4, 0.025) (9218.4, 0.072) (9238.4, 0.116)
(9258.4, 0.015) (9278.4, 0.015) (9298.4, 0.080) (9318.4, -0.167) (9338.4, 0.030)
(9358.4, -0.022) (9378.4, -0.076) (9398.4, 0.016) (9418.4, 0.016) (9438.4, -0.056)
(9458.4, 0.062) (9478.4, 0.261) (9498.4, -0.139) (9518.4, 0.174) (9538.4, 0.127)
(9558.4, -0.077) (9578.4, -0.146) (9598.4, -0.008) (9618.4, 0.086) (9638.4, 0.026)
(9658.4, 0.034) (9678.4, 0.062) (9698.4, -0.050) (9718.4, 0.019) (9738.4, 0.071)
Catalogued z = 1.327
